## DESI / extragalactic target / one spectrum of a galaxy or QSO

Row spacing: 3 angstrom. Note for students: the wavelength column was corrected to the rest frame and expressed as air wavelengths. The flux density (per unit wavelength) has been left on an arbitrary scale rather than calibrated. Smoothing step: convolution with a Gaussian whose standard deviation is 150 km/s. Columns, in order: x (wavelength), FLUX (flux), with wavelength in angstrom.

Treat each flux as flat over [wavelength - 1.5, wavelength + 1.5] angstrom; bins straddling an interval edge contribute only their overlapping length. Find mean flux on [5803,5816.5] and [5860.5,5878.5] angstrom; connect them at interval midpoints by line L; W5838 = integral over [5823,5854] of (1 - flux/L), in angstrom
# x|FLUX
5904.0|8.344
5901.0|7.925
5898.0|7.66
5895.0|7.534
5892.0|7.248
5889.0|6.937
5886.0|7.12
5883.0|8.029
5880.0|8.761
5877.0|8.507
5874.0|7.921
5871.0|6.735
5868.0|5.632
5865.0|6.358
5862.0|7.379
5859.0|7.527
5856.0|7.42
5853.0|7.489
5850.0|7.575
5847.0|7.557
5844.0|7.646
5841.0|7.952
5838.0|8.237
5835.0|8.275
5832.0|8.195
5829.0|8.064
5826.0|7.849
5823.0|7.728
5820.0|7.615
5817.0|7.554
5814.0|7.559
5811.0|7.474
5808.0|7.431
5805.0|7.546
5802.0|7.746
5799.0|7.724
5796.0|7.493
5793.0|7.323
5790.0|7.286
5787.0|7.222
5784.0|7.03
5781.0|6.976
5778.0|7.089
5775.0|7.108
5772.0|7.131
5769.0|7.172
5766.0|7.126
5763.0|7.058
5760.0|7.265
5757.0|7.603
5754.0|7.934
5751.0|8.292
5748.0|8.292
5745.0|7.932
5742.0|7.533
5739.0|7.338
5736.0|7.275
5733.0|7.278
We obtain -2.4 angstrom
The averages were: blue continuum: 7.52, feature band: 7.88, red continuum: 7.09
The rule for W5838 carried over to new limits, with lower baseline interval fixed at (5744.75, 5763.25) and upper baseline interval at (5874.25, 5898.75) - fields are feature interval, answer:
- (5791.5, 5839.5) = 0.2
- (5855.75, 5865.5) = 0.7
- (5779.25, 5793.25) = 1.1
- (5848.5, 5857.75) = 0.3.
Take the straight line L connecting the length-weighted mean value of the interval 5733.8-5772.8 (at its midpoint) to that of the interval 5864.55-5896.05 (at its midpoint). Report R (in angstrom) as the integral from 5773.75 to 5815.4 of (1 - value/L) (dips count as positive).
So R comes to 0.7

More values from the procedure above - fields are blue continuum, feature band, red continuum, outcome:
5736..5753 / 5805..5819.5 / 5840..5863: 0.27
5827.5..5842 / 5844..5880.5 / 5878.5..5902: 2.41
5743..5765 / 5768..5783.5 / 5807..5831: 1.27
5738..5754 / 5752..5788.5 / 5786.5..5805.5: 2.18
